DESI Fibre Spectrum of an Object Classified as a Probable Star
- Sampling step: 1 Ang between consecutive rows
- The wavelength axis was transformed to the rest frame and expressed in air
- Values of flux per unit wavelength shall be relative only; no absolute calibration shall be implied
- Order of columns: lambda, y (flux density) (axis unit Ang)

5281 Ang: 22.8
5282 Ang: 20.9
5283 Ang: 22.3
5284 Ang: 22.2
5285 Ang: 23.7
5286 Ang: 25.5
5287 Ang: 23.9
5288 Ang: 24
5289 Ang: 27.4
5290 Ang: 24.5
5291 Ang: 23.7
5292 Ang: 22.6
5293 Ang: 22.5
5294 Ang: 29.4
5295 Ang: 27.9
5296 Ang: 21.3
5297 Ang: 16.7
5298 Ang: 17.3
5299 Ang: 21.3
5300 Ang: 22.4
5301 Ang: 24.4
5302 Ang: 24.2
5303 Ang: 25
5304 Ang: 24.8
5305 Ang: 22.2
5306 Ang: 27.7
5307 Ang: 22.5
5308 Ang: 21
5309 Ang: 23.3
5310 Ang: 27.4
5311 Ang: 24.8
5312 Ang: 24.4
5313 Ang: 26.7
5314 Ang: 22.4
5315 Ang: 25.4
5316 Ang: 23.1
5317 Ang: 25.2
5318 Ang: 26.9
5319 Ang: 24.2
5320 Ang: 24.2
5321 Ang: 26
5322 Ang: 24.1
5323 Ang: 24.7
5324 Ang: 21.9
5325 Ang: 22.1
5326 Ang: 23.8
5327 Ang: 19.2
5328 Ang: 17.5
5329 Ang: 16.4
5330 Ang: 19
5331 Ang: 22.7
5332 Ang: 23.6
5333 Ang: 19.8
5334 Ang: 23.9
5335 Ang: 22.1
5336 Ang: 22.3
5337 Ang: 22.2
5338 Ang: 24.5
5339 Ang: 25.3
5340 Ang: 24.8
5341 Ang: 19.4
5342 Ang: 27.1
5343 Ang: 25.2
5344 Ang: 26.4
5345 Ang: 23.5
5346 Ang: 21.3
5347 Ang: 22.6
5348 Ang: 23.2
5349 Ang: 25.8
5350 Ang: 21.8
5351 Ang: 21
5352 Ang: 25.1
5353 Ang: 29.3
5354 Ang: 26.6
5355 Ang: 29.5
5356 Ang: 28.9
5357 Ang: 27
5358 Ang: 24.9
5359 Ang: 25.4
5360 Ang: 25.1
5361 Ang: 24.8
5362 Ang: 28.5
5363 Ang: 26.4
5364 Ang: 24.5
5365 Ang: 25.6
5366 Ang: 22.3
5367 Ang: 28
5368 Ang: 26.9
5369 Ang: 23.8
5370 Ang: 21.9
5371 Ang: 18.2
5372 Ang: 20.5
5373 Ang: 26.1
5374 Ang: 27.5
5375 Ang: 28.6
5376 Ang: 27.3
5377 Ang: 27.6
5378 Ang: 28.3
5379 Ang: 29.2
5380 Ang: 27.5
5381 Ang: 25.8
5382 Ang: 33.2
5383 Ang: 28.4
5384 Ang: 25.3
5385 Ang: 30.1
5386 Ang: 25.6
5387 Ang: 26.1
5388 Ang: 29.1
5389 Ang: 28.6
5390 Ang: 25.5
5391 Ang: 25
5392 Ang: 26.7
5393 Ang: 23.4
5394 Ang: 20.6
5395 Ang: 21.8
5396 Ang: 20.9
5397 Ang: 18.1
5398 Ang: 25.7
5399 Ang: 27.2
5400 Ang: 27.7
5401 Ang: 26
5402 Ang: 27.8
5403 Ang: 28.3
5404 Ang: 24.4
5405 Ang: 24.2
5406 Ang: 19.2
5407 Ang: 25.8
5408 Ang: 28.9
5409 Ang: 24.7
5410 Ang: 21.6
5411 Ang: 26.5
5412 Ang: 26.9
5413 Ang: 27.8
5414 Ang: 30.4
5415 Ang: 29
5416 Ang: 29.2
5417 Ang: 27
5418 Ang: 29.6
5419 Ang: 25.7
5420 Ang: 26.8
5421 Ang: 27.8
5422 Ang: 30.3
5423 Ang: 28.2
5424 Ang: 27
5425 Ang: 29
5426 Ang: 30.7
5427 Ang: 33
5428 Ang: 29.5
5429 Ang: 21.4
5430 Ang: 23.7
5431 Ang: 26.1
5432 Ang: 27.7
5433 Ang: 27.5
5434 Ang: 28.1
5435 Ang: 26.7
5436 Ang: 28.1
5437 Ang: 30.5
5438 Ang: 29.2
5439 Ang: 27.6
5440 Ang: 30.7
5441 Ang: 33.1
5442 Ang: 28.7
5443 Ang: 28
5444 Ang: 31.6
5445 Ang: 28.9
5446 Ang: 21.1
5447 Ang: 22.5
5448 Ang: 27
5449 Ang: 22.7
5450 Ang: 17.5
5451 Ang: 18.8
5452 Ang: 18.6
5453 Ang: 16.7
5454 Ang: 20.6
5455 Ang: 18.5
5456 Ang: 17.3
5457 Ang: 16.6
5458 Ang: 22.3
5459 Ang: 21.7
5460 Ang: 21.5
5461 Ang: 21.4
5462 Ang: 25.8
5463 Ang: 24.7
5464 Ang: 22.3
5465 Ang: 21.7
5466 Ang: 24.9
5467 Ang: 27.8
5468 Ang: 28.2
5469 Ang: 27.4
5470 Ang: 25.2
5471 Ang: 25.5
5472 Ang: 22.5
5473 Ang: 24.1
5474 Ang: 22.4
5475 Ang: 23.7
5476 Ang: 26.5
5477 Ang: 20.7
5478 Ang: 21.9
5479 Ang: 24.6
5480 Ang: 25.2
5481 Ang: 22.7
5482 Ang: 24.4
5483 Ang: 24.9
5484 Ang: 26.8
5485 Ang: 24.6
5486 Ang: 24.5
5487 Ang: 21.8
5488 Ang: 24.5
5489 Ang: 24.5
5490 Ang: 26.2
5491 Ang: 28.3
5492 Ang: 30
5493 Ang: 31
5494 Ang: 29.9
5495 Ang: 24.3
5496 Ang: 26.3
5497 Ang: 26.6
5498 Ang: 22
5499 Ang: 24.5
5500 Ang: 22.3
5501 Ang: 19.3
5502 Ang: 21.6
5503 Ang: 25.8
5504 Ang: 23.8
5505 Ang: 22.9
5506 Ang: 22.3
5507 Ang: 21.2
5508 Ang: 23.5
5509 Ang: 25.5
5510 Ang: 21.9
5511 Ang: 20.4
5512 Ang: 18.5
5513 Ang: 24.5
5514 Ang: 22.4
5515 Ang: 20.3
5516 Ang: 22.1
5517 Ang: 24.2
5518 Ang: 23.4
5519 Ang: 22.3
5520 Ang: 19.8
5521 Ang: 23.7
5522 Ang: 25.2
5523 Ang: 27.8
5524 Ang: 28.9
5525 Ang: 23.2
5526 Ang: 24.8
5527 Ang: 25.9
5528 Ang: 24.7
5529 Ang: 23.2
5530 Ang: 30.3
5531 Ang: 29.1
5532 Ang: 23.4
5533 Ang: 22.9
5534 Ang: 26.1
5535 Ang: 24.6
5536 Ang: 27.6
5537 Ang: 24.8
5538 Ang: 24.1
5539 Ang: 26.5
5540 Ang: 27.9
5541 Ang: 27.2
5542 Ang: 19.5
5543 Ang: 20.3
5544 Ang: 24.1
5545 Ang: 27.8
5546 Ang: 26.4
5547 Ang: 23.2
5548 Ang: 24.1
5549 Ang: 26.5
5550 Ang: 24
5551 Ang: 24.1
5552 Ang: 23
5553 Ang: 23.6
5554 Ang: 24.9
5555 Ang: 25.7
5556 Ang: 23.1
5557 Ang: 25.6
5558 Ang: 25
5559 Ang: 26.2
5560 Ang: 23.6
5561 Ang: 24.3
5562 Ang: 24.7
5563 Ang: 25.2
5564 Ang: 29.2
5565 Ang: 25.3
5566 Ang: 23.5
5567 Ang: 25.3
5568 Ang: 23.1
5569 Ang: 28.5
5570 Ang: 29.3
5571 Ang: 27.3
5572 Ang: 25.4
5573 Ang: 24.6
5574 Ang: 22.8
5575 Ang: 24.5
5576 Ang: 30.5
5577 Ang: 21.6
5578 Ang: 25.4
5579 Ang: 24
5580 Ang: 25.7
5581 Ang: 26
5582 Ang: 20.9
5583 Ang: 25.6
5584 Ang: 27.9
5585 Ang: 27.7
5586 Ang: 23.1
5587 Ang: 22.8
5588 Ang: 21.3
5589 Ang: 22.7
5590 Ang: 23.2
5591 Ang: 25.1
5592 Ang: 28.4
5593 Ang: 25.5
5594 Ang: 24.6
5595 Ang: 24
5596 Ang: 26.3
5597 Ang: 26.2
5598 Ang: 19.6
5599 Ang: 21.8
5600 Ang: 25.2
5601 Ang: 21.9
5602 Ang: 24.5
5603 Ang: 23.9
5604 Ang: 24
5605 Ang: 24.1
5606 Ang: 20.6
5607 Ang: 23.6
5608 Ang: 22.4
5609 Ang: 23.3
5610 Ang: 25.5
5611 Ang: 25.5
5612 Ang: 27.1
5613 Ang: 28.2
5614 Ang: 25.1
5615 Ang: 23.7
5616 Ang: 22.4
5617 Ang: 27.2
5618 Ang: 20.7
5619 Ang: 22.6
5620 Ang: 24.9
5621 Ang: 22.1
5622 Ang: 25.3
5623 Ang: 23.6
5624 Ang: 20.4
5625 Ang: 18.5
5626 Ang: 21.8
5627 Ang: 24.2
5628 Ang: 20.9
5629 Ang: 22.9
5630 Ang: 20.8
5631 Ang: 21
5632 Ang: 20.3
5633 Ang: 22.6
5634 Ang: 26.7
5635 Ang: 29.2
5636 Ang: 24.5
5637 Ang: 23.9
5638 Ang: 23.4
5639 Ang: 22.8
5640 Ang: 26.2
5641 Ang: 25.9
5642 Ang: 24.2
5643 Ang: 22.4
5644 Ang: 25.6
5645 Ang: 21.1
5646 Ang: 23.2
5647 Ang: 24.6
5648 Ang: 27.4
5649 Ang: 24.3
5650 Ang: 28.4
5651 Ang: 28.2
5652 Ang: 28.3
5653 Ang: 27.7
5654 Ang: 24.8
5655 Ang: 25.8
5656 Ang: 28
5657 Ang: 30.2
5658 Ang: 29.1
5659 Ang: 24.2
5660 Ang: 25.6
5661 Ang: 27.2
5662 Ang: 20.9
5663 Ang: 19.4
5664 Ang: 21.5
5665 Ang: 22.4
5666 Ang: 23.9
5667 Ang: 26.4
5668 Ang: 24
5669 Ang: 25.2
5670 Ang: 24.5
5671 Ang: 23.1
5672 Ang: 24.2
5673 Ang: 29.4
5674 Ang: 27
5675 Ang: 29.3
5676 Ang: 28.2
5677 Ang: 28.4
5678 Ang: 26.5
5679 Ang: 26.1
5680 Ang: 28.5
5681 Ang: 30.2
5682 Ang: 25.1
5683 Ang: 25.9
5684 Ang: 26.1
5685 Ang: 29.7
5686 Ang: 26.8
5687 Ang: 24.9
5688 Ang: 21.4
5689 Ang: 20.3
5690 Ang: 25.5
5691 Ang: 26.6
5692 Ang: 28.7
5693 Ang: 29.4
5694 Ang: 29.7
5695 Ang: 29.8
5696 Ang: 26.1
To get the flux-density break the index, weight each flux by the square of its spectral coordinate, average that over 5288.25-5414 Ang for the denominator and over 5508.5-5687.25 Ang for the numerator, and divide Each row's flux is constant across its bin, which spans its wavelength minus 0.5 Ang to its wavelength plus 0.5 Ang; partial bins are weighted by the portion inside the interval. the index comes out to 1.10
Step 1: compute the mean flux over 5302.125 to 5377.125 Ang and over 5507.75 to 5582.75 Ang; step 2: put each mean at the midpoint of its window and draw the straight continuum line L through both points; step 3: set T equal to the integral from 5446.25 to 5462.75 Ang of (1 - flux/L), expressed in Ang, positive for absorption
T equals 2.6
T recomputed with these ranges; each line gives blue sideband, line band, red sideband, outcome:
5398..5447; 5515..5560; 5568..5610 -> 1.2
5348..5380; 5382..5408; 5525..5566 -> 0.1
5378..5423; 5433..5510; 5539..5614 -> 3.8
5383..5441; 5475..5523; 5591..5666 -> 3.4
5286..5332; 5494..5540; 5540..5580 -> 1.2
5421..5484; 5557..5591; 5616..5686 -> -0.1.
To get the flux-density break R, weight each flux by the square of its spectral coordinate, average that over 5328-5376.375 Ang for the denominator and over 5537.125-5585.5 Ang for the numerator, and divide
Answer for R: 1.1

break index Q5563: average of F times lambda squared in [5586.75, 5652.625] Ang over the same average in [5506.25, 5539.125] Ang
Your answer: 1.03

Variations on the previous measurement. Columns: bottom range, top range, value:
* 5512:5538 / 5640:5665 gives 1.08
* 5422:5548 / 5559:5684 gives 1.05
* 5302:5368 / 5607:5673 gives 1.13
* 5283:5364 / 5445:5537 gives 1.06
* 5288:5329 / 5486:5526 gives 1.10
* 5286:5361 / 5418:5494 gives 1.11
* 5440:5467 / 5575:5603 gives 1.11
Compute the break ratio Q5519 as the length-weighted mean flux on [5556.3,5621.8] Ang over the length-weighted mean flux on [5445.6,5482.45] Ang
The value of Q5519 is 1.09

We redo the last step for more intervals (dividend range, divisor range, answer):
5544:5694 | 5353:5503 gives 0.97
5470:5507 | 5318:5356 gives 1.05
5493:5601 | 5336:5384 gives 0.96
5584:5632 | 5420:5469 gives 0.93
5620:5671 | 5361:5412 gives 0.95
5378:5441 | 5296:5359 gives 1.14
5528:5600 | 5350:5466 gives 0.97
